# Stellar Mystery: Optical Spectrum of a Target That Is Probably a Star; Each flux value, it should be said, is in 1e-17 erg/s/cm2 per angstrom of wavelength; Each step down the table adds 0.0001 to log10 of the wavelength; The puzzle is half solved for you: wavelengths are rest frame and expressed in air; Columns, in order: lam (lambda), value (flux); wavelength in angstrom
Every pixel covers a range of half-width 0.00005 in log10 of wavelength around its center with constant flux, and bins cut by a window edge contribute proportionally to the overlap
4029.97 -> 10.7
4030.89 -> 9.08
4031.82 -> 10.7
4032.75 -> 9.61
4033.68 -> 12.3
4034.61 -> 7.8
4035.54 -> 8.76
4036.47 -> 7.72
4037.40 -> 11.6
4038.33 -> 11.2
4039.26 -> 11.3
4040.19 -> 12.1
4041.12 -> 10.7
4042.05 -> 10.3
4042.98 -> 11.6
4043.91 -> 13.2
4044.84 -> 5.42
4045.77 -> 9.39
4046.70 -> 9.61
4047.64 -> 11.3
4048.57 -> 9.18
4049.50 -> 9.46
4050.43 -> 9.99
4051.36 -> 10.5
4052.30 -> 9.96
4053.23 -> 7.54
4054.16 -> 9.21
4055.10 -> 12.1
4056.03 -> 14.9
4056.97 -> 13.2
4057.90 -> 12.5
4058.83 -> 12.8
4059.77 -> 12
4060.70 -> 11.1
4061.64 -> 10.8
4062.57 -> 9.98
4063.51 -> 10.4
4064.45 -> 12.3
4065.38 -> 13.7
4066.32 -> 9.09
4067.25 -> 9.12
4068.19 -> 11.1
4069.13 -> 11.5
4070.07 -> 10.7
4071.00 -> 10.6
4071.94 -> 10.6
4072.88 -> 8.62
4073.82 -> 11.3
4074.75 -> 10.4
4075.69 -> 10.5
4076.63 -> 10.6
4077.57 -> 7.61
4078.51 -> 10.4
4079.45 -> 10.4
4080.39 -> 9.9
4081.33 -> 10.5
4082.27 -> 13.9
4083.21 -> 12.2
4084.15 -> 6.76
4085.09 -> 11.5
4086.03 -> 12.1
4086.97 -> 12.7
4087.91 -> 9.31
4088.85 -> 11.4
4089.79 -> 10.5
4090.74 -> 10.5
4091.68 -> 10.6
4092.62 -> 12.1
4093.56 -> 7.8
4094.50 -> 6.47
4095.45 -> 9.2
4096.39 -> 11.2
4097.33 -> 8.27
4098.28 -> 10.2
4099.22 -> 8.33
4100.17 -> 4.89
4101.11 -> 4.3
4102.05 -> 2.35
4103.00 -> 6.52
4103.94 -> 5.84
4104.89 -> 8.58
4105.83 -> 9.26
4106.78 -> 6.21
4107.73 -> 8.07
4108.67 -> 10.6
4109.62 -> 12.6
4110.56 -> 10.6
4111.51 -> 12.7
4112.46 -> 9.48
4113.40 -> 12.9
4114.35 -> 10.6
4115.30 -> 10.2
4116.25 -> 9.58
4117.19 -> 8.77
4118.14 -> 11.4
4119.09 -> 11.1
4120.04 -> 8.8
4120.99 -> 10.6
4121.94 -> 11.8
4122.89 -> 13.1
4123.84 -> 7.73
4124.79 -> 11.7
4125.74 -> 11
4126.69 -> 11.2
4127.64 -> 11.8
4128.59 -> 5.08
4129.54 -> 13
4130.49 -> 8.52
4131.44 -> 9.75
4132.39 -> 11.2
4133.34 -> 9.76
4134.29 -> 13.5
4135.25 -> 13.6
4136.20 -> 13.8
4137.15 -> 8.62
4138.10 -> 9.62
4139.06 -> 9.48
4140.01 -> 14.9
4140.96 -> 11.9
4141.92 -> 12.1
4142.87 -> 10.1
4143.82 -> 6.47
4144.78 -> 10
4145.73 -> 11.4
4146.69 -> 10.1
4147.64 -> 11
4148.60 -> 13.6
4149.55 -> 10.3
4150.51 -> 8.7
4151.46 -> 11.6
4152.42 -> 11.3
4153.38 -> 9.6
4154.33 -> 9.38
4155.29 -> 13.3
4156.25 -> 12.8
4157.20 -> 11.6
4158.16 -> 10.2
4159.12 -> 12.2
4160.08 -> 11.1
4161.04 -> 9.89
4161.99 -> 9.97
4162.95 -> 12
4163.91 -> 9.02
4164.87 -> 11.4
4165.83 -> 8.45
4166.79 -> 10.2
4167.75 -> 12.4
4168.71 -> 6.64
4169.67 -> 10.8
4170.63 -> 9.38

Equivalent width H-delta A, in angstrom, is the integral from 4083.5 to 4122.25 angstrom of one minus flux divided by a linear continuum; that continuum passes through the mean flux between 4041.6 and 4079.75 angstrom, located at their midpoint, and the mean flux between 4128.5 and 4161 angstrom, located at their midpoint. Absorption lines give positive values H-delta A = 4.8 angstrom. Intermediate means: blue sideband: 10.6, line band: 9.43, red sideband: 10.9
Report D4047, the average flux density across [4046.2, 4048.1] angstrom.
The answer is 10.4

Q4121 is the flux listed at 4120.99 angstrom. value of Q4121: 10.6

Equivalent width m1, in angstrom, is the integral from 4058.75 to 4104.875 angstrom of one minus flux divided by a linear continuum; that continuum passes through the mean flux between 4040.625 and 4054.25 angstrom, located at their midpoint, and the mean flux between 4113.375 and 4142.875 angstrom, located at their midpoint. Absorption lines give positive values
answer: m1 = 1.8 angstrom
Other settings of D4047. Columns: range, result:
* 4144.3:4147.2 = 10.5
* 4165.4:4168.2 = 10.4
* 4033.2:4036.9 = 9.15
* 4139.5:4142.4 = 12.9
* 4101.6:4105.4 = 5.88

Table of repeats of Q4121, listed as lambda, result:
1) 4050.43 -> 9.99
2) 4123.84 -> 7.73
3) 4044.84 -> 5.42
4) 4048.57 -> 9.18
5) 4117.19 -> 8.77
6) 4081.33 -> 10.5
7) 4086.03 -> 12.1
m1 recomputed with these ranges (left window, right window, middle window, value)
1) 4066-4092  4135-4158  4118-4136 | 0.12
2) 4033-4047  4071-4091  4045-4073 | -1.02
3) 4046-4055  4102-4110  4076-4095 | -3.78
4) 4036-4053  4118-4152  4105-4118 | 0.64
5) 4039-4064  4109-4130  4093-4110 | 4.61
